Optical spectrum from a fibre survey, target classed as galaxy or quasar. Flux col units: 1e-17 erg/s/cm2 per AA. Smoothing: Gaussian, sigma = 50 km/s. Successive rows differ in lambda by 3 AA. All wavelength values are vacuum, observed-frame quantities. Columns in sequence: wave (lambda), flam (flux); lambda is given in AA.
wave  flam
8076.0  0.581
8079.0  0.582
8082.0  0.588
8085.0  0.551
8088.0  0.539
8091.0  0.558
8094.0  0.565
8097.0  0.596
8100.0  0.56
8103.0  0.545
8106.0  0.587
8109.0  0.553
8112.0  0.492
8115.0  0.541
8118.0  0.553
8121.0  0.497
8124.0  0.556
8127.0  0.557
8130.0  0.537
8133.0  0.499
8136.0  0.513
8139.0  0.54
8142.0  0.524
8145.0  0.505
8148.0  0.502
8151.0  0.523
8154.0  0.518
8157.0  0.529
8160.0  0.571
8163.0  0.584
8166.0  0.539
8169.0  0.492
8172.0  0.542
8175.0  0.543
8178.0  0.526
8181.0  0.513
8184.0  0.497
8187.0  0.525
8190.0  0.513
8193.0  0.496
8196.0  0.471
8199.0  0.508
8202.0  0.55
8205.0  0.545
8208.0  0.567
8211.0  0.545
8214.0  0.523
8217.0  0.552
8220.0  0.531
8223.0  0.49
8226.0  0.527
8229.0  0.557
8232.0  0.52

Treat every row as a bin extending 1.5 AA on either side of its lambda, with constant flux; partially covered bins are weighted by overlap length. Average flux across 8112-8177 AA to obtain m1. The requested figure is 0.531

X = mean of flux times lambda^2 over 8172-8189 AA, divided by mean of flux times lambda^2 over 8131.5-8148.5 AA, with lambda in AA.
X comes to 1.0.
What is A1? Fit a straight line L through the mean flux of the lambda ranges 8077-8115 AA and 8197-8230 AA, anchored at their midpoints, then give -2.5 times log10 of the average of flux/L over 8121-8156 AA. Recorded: 0.054 mag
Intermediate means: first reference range 0.559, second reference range 0.535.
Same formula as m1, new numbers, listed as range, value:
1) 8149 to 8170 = 0.537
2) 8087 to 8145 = 0.542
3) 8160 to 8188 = 0.531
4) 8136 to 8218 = 0.527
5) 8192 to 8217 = 0.528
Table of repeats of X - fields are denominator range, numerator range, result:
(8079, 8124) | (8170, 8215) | 0.97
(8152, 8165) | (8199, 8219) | 1.00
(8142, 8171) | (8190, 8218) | 1.01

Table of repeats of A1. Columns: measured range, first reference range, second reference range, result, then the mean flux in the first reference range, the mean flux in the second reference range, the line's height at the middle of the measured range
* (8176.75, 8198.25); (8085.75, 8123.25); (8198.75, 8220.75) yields 0.079 mag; 0.549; 0.542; 0.544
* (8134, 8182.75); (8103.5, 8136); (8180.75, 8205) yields -0.012 mag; 0.536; 0.511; 0.523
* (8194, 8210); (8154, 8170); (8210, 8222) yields 0.019 mag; 0.542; 0.535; 0.537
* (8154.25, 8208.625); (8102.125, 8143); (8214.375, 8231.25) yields 0.010 mag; 0.535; 0.53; 0.532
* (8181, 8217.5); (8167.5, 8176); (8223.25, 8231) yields 0.011 mag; 0.525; 0.532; 0.528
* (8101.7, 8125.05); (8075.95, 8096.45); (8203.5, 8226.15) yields 0.039 mag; 0.567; 0.535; 0.56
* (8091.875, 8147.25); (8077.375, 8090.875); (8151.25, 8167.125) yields 0.032 mag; 0.564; 0.546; 0.556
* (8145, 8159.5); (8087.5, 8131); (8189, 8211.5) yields 0.035 mag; 0.549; 0.524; 0.537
